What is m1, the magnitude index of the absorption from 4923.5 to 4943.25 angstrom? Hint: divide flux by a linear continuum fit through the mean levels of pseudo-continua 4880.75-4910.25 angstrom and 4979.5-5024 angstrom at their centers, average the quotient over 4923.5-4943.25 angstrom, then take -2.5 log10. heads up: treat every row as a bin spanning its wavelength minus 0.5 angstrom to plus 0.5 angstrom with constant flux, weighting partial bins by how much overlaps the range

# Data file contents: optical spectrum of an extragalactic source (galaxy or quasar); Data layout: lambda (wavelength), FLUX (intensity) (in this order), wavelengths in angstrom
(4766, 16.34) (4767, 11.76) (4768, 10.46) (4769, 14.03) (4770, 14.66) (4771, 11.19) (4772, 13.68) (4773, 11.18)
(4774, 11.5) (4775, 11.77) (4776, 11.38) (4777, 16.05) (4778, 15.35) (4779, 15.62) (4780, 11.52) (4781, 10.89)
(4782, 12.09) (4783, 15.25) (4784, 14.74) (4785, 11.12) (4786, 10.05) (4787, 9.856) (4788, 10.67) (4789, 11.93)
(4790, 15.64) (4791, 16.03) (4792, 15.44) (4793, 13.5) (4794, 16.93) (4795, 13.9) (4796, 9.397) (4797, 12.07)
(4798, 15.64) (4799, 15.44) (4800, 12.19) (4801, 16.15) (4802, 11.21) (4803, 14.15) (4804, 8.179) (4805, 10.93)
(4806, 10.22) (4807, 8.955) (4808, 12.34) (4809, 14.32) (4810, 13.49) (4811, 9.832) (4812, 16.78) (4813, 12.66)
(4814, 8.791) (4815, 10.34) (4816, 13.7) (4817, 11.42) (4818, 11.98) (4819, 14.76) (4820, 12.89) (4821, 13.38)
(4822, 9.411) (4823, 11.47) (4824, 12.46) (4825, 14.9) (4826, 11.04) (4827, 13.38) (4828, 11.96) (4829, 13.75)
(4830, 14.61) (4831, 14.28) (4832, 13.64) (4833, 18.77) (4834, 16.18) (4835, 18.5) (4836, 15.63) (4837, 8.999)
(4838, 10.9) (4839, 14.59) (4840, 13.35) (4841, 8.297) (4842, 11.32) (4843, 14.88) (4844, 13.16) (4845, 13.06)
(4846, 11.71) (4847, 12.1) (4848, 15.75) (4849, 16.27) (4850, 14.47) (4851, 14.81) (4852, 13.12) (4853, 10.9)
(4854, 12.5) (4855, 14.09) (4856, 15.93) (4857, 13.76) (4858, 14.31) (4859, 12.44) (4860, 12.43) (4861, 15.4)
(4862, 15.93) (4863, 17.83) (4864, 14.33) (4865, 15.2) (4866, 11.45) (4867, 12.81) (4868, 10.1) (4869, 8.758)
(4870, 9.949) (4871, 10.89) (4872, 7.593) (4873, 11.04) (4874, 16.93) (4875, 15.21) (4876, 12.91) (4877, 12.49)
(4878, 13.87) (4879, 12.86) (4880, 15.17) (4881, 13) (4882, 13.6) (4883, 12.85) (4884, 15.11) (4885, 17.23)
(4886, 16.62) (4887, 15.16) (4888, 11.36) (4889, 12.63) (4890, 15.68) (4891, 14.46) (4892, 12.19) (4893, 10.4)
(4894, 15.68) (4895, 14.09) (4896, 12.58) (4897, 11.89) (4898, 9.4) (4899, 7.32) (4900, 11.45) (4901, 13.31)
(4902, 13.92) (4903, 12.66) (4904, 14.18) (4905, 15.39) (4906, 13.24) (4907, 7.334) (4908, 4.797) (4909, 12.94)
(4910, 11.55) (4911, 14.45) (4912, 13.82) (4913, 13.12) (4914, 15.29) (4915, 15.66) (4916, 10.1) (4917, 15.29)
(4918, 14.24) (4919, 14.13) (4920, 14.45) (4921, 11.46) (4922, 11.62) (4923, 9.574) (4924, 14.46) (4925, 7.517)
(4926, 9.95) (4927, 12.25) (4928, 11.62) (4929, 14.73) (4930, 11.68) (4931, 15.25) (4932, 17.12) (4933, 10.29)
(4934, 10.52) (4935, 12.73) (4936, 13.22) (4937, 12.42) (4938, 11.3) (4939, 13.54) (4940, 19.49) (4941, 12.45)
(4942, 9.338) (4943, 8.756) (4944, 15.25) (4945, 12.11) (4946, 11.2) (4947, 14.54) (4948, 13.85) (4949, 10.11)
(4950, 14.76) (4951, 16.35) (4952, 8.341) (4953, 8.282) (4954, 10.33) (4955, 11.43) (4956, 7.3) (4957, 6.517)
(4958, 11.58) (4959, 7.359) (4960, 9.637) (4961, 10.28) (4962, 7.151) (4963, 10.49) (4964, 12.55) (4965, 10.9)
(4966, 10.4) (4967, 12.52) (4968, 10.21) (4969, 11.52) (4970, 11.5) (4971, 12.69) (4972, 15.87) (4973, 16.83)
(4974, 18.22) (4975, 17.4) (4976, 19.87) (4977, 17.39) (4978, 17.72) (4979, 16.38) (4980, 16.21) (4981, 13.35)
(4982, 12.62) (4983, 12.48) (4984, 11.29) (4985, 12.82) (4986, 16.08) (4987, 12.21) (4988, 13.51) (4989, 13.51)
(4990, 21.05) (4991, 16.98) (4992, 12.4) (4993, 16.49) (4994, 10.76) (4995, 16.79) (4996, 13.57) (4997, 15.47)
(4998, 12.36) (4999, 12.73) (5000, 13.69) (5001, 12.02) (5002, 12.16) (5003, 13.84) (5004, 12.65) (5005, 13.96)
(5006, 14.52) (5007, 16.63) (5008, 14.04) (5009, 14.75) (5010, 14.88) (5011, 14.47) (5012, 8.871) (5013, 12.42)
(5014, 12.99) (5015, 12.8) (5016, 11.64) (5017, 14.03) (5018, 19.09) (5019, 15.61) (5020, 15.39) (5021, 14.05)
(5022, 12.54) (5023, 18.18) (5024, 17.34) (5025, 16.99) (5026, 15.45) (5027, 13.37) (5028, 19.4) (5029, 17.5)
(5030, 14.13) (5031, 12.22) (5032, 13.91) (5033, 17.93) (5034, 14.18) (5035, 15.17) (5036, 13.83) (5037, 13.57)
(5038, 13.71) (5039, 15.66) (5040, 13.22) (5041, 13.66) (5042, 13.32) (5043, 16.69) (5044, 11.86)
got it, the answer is 0.06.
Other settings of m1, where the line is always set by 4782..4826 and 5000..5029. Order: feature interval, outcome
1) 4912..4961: 0.14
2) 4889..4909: 0.11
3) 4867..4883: 0.08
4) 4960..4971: 0.29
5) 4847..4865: -0.10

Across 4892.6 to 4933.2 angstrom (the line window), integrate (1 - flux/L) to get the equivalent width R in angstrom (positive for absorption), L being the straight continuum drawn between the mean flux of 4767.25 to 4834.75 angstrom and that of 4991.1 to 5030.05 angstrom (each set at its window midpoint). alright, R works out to 3.7 angstrom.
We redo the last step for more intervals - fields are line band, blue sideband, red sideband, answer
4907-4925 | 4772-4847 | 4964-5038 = 1.7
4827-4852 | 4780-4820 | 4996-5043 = -1.6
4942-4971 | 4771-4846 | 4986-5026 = 6.4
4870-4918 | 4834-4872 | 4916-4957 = -0.8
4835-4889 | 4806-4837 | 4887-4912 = -2.9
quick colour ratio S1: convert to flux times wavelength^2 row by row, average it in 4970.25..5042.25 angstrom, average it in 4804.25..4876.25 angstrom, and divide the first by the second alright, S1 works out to 1.21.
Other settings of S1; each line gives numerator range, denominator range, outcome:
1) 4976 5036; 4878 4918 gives 1.17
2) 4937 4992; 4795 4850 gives 1.06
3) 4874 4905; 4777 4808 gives 1.08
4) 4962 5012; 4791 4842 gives 1.16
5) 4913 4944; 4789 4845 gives 1.02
